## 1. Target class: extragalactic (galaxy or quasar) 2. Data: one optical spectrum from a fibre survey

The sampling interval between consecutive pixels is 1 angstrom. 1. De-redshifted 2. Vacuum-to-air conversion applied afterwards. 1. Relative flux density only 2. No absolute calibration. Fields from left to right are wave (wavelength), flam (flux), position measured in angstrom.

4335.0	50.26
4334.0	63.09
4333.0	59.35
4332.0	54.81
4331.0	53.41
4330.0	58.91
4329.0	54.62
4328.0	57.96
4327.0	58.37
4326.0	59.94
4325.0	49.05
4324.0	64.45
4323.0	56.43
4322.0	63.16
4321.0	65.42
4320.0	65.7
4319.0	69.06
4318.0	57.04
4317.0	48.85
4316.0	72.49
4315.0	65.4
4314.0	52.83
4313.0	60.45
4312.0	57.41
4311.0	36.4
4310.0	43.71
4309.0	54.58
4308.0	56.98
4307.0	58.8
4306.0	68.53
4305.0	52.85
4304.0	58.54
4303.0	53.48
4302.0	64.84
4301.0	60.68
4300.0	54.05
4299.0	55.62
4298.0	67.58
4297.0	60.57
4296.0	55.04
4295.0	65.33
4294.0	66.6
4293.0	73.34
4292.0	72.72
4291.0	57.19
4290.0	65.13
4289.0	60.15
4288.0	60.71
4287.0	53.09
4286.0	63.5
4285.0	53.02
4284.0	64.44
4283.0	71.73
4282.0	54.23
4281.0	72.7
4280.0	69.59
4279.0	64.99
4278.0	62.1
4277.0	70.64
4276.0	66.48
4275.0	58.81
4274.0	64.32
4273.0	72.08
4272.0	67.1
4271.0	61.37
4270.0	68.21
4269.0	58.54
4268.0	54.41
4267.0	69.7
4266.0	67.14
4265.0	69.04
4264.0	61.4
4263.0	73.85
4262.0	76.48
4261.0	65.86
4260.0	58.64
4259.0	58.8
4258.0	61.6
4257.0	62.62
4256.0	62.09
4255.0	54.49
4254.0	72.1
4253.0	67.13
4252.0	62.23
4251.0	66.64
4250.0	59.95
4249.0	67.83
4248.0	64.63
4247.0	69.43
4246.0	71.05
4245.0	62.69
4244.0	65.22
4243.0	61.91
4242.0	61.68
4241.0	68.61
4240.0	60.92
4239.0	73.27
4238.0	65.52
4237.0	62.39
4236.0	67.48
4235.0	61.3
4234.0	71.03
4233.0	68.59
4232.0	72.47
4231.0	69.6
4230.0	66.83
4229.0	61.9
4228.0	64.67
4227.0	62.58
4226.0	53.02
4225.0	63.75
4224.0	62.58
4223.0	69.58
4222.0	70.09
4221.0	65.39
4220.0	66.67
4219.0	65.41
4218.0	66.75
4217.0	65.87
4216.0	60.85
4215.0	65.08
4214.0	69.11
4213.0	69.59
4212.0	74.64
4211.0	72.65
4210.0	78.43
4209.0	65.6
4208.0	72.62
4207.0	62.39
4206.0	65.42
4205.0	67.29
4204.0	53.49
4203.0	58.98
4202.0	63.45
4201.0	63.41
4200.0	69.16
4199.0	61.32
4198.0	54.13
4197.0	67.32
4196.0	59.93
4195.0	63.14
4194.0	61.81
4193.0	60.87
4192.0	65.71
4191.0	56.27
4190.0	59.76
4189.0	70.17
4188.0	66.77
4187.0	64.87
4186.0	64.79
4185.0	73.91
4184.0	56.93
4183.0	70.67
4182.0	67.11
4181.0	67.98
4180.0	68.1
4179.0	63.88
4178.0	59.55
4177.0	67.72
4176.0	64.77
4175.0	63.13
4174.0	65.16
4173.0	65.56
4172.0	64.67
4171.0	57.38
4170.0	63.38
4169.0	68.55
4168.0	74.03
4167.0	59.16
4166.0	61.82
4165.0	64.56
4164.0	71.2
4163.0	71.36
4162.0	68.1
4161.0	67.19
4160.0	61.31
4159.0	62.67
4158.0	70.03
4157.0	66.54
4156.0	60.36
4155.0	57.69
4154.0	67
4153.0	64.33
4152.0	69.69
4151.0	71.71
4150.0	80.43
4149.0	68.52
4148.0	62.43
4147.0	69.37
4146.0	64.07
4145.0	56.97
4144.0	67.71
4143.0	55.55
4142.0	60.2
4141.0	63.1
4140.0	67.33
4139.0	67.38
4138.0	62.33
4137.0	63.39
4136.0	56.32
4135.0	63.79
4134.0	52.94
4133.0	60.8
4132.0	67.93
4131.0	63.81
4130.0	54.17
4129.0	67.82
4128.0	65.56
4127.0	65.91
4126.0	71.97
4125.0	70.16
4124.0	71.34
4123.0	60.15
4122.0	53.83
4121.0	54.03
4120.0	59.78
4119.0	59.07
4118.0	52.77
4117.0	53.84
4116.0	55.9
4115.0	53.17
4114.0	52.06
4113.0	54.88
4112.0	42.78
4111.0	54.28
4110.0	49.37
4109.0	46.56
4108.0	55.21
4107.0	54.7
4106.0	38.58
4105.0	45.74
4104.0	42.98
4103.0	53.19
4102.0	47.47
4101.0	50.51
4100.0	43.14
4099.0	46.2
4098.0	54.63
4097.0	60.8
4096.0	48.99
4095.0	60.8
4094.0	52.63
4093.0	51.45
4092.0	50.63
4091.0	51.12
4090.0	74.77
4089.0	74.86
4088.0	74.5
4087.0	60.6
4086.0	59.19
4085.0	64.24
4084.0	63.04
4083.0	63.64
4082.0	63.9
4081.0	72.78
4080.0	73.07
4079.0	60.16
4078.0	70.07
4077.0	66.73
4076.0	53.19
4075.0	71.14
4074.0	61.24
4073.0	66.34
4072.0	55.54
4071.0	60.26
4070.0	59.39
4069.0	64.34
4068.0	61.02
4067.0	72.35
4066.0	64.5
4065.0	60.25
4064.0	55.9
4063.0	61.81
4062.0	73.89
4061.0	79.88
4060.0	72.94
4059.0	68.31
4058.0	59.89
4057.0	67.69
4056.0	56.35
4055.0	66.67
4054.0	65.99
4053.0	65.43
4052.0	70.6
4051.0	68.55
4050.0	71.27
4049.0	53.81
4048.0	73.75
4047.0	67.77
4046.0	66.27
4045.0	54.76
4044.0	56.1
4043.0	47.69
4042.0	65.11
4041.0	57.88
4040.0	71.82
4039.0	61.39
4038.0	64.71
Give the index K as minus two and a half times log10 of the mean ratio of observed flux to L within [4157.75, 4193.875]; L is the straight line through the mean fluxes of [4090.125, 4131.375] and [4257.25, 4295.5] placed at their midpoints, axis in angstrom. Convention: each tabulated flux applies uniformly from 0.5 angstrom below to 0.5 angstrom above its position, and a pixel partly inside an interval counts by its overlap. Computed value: -0.11 mag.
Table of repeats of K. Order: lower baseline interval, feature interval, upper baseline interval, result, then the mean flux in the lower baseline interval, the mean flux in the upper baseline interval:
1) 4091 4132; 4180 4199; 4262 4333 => -0.12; 54.9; 61.3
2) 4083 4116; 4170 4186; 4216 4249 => -0.07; 54.3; 65.7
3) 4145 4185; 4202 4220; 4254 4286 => -0.02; 65.8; 64.5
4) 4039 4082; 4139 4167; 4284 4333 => -0.05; 64.5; 59.2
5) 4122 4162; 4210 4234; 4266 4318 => -0.07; 64.5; 61.2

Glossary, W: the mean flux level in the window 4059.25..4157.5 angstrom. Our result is 60.7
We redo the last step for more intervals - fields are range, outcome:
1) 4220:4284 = 65.3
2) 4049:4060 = 65.8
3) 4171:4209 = 64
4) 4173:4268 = 65.2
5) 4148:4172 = 66.3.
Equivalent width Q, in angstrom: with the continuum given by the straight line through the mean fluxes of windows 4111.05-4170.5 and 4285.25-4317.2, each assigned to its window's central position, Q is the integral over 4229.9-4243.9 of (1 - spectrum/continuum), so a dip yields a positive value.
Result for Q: -1.3 angstrom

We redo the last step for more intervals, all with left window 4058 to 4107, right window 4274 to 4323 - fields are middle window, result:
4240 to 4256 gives -1.0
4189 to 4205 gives -0.3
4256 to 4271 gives -0.9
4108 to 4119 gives 1.5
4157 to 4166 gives -0.9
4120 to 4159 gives -2.3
